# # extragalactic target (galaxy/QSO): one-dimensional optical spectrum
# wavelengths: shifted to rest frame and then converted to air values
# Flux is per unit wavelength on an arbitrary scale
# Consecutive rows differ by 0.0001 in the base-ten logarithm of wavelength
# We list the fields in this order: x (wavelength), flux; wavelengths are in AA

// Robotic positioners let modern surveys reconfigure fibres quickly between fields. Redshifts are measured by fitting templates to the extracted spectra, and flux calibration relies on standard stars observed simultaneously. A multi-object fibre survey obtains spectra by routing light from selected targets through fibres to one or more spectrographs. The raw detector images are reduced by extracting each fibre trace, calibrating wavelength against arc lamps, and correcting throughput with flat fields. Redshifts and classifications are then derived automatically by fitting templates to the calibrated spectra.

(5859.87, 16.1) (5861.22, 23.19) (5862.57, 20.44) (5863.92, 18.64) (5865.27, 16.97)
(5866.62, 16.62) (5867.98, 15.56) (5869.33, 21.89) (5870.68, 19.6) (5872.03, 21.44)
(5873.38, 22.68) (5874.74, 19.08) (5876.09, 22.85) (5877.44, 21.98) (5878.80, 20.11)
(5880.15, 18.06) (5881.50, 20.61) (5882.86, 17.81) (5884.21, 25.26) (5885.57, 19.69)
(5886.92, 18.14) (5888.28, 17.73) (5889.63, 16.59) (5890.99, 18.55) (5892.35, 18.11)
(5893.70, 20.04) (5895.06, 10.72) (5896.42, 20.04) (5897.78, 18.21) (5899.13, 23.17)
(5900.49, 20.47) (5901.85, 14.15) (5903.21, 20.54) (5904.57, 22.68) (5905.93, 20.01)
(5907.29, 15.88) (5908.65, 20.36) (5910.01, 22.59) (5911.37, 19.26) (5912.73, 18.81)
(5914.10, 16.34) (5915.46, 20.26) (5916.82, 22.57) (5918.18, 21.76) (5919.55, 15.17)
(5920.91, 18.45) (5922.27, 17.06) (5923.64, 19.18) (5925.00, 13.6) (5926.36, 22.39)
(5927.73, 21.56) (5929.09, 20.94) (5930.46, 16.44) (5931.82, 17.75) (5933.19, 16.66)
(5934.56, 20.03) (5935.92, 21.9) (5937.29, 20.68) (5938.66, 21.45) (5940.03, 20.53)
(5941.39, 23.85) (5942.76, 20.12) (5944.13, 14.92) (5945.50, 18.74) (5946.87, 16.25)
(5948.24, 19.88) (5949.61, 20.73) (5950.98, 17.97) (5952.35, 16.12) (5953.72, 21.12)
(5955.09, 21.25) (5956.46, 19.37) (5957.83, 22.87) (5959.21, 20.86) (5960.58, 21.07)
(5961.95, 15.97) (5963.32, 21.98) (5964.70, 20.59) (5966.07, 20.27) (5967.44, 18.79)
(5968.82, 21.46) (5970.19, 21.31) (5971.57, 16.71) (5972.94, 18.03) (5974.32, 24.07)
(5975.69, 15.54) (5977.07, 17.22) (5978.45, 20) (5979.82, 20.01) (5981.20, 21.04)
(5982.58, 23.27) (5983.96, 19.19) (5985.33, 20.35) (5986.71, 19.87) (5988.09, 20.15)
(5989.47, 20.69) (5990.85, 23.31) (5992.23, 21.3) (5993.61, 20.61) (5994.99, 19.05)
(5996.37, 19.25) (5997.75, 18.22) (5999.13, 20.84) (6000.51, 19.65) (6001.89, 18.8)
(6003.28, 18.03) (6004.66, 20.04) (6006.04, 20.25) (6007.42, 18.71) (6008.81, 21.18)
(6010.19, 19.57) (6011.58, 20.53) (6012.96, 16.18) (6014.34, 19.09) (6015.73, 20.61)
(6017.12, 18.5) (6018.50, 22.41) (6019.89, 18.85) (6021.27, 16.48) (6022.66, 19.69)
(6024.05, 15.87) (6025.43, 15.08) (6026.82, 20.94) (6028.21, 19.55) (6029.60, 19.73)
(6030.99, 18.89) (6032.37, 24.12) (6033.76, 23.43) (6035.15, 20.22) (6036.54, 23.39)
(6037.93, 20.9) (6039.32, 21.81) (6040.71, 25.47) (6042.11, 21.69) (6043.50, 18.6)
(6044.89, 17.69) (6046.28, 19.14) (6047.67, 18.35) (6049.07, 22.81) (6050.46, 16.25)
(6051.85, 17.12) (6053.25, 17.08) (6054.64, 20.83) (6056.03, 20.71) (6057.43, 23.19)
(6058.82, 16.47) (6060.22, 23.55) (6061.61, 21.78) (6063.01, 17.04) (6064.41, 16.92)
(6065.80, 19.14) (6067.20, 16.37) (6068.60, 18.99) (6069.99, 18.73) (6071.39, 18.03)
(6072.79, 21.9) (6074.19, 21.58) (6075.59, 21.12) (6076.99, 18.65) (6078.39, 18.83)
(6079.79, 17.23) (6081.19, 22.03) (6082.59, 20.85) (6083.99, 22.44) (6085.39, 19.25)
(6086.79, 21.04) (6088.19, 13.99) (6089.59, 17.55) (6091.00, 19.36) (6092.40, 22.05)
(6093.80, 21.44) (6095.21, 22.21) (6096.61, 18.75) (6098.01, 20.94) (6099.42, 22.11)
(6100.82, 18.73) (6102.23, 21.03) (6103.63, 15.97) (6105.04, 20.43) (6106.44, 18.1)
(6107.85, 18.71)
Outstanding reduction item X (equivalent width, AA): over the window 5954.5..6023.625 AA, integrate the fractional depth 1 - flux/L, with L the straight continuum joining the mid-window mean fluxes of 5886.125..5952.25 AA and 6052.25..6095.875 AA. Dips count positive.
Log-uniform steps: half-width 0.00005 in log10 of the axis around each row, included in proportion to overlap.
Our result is -1.9 AA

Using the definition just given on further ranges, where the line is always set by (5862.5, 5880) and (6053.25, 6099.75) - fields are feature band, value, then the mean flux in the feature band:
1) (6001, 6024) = 0.7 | 19.2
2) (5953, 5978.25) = -0.2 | 19.9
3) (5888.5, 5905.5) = 1.0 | 18.6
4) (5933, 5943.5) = -0.6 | 20.8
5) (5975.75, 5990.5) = -0.2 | 20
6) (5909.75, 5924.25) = 0.5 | 19.1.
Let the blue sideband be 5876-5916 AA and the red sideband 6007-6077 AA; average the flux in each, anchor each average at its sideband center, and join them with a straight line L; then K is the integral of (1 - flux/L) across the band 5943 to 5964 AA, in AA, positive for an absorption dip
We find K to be 0.2 AA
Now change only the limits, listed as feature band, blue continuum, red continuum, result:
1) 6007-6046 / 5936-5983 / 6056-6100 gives -0.3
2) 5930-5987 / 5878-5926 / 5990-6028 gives -1.5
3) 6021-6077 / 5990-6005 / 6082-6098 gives 0.4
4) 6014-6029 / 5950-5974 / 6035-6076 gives 0.8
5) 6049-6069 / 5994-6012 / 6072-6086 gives 1.0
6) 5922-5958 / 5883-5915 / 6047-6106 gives -0.4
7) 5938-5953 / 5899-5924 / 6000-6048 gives 0.3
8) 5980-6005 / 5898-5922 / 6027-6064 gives -0.2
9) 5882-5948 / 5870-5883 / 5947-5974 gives 3.5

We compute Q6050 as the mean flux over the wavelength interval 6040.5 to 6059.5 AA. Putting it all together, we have 19.5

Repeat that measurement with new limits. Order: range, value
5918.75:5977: 19.4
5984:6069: 19.8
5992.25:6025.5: 19.2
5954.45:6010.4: 20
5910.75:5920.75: 19.1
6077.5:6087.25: 20.2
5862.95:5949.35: 19.3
